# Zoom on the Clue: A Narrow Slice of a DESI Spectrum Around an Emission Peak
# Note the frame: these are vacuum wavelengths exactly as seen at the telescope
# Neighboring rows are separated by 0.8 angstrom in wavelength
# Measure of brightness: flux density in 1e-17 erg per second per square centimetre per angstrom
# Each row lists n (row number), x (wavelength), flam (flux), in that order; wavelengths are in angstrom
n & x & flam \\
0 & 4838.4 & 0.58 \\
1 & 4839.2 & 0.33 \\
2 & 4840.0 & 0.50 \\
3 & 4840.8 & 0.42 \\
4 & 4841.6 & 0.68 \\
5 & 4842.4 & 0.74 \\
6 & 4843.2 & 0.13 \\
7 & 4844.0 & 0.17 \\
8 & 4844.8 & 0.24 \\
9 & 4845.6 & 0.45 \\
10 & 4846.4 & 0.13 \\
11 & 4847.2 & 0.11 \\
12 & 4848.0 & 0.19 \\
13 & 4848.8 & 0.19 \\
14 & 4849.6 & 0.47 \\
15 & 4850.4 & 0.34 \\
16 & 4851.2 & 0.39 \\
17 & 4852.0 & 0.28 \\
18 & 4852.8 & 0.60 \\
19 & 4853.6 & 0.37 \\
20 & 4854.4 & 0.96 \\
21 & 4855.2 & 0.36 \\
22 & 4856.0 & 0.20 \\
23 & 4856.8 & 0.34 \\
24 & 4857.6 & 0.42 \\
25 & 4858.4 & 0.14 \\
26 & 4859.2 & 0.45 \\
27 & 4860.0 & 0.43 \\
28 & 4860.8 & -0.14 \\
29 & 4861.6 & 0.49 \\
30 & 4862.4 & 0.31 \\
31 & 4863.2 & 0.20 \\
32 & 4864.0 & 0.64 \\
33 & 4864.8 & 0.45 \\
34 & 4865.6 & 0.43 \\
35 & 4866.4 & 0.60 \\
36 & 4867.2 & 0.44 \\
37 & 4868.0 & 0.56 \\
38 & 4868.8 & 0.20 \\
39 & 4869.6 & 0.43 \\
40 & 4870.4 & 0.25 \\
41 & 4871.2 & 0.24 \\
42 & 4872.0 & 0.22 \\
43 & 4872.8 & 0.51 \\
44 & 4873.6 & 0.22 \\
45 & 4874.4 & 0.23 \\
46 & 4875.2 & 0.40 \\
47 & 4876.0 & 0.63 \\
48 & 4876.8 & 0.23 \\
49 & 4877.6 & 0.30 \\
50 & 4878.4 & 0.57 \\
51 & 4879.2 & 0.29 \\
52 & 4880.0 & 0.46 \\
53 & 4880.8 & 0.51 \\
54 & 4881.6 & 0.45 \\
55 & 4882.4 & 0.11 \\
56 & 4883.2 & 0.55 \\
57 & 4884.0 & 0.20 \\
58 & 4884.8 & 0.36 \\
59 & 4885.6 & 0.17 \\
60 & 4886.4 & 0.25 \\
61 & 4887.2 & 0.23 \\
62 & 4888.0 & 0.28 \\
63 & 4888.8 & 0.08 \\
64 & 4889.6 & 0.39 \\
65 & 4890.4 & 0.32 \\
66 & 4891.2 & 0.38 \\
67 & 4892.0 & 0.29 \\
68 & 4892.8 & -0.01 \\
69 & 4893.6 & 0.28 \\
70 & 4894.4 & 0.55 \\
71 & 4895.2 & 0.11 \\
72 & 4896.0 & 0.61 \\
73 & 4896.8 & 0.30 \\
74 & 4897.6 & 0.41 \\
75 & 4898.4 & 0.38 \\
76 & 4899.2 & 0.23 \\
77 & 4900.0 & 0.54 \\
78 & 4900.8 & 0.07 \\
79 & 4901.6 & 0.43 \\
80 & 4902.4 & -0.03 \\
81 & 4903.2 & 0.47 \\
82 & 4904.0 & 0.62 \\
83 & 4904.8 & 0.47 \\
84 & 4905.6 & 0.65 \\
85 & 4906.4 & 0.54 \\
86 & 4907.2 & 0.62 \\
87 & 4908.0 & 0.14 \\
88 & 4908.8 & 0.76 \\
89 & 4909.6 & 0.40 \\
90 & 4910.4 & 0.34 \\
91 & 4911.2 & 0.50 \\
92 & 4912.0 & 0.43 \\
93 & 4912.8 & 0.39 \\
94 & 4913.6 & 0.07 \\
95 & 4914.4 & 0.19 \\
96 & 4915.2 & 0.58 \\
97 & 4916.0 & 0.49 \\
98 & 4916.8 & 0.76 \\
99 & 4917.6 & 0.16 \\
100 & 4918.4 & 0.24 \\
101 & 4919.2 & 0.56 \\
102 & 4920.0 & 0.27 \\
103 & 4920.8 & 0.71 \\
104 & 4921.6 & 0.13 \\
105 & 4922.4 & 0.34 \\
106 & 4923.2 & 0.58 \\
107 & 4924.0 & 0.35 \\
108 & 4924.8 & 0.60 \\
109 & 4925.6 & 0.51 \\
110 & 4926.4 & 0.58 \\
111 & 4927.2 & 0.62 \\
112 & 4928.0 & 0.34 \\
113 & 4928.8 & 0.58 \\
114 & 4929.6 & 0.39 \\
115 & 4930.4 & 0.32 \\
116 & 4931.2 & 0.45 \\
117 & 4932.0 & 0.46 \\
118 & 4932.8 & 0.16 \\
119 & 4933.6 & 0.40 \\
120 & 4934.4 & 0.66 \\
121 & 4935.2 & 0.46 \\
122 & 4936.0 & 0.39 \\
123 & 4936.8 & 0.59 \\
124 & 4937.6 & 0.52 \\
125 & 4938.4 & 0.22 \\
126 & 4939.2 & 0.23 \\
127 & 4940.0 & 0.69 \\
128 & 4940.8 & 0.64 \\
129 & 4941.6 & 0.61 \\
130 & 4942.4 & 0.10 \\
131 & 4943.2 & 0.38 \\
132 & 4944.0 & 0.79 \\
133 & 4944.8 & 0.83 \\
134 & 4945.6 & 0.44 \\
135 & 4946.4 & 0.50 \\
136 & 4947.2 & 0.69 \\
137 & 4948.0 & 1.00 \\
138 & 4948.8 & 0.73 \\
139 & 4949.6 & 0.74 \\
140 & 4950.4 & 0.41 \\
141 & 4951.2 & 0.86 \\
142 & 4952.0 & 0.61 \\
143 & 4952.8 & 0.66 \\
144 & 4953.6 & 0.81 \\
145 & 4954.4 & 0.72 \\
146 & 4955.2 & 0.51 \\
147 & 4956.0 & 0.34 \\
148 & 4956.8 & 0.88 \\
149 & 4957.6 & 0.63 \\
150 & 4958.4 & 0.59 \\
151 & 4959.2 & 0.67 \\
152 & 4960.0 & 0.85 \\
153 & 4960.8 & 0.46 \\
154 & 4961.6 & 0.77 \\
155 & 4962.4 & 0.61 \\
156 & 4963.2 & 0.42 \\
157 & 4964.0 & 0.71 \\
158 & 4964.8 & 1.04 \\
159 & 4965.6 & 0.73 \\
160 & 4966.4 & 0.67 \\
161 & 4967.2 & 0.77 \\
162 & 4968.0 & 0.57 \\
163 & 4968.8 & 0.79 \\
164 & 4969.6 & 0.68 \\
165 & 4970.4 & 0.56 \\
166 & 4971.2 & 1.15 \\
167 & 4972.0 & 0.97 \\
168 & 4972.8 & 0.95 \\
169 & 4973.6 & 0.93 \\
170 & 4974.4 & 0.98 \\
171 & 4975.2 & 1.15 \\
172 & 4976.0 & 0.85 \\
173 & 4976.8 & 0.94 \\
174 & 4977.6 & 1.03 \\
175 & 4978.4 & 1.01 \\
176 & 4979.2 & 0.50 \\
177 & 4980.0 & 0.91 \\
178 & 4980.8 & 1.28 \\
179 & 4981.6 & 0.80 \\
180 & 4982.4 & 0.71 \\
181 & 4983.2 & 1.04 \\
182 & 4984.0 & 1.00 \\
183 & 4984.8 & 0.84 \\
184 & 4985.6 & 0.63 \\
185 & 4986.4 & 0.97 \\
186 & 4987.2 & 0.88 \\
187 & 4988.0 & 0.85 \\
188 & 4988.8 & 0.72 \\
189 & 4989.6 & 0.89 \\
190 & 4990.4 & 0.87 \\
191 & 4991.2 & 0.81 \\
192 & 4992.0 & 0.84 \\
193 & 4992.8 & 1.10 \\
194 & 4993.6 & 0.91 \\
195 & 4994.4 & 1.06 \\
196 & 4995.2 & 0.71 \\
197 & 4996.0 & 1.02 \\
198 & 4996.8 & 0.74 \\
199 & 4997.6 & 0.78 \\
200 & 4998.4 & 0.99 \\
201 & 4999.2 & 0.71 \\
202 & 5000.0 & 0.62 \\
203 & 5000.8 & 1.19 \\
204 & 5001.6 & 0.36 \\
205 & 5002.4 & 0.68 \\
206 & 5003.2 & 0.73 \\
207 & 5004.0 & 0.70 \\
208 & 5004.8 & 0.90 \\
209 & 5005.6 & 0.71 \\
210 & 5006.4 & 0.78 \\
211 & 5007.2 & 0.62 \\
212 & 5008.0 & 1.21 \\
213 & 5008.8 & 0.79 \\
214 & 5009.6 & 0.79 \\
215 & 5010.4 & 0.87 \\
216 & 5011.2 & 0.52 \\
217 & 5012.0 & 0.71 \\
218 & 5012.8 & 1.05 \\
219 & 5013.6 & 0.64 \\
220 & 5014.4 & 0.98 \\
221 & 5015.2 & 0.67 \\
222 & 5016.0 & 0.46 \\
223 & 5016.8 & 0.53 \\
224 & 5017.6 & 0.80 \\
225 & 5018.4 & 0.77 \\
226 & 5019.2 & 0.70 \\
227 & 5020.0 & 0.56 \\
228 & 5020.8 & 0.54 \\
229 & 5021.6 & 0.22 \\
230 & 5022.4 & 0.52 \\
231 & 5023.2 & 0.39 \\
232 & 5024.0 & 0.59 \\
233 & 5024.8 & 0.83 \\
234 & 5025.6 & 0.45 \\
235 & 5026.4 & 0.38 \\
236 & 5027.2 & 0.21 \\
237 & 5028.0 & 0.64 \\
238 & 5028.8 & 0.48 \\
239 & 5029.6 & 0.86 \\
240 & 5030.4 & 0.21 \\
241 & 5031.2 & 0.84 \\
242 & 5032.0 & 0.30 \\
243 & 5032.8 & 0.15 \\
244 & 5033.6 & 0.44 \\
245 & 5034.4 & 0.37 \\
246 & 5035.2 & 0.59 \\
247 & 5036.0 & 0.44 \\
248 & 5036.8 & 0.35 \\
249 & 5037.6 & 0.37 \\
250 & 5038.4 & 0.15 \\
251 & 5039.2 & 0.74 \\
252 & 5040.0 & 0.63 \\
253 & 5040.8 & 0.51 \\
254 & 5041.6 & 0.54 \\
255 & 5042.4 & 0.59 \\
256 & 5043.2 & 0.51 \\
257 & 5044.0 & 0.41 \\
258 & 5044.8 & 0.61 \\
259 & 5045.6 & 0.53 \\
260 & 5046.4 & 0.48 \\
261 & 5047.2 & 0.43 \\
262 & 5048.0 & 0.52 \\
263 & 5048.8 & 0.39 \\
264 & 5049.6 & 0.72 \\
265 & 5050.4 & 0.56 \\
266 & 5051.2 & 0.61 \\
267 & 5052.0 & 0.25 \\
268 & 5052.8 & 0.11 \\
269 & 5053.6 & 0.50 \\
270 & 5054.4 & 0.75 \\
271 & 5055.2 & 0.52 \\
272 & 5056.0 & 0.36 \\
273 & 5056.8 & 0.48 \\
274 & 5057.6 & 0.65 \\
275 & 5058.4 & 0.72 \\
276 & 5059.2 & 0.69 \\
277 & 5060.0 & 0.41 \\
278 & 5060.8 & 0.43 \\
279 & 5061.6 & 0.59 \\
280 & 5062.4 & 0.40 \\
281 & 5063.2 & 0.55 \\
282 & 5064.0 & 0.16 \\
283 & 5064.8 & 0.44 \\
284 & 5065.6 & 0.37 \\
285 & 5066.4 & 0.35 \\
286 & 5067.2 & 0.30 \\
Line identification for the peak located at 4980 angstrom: C III] 1909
